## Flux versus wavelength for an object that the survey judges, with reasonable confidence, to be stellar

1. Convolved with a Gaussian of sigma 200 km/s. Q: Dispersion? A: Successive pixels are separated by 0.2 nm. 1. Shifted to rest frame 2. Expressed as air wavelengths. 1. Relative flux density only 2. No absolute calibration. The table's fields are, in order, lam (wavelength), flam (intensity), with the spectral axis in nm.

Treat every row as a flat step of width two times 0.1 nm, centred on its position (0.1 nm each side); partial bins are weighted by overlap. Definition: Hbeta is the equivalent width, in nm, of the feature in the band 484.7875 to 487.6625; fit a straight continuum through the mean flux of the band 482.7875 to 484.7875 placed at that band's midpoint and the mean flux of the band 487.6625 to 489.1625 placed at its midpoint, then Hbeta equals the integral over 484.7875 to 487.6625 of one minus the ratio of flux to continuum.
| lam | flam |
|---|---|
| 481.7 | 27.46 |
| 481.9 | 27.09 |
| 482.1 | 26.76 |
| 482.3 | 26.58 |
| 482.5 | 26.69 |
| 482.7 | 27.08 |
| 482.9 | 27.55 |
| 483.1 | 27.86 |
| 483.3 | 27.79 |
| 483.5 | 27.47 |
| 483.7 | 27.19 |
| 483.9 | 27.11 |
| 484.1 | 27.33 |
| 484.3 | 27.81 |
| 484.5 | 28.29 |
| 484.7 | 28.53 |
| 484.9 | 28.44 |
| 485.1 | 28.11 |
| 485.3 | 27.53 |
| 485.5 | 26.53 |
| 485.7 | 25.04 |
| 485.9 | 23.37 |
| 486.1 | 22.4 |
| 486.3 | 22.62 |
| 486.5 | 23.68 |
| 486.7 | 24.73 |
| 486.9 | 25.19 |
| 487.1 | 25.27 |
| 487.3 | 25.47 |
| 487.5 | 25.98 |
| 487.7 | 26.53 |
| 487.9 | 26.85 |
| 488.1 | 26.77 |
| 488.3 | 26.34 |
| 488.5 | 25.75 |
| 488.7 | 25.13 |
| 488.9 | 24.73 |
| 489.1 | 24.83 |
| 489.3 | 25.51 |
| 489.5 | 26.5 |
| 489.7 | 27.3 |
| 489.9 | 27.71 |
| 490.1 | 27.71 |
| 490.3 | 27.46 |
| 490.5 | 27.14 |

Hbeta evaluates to 0.15 nm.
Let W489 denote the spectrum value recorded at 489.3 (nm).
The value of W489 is 25.51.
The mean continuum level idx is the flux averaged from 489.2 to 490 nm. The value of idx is 26.8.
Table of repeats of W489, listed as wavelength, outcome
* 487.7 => 26.53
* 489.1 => 24.83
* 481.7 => 27.46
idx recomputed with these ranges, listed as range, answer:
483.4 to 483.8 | 27.3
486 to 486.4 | 22.5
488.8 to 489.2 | 24.8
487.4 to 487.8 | 26.3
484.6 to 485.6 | 27.8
